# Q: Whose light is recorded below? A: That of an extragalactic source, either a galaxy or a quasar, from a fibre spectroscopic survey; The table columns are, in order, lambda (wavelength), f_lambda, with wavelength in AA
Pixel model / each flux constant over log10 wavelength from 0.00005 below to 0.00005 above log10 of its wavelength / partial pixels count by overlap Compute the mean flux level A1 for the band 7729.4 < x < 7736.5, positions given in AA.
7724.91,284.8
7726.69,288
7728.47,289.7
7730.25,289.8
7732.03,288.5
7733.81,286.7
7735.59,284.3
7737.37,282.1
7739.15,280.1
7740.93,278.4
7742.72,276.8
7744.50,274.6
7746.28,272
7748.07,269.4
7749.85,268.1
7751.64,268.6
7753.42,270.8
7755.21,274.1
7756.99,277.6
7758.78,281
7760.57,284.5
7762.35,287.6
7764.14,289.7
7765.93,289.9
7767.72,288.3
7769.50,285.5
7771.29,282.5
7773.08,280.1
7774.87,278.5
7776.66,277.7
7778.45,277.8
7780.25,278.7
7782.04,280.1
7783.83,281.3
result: 287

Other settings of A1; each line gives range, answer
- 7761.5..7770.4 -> 288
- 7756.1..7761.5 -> 281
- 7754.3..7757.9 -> 276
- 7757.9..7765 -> 286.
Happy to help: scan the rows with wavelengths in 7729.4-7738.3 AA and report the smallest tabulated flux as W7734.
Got 282.1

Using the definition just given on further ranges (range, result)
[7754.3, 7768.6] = 274.1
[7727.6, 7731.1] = 289.7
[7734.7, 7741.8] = 278.4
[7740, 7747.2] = 272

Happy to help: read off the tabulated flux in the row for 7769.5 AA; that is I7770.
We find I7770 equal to 285.5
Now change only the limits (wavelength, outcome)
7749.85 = 268.1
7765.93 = 289.9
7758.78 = 281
